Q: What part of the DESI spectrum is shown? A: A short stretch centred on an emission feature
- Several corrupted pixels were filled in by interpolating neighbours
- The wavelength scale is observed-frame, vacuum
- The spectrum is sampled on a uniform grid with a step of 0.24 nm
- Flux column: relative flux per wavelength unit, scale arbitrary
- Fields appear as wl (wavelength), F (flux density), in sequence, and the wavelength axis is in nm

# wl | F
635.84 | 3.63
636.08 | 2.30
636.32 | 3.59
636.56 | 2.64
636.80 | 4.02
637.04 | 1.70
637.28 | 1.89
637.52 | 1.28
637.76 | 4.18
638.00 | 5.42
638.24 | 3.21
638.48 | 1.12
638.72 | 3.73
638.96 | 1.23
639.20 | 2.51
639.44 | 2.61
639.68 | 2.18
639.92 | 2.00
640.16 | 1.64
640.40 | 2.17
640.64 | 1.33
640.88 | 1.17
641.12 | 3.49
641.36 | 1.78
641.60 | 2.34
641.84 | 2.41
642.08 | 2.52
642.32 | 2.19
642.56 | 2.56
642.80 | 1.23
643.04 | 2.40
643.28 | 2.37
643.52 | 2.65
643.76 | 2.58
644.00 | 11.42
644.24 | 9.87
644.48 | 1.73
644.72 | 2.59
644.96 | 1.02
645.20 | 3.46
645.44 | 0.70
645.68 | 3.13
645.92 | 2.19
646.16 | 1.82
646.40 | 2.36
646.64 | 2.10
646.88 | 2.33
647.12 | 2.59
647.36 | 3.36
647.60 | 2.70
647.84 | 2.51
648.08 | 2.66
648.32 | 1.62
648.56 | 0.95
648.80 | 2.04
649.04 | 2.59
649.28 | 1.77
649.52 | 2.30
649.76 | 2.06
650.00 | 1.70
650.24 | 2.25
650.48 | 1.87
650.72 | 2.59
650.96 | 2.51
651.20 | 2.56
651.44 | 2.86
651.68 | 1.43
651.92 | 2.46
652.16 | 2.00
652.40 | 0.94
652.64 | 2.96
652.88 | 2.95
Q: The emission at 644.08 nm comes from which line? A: [O III] 5007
